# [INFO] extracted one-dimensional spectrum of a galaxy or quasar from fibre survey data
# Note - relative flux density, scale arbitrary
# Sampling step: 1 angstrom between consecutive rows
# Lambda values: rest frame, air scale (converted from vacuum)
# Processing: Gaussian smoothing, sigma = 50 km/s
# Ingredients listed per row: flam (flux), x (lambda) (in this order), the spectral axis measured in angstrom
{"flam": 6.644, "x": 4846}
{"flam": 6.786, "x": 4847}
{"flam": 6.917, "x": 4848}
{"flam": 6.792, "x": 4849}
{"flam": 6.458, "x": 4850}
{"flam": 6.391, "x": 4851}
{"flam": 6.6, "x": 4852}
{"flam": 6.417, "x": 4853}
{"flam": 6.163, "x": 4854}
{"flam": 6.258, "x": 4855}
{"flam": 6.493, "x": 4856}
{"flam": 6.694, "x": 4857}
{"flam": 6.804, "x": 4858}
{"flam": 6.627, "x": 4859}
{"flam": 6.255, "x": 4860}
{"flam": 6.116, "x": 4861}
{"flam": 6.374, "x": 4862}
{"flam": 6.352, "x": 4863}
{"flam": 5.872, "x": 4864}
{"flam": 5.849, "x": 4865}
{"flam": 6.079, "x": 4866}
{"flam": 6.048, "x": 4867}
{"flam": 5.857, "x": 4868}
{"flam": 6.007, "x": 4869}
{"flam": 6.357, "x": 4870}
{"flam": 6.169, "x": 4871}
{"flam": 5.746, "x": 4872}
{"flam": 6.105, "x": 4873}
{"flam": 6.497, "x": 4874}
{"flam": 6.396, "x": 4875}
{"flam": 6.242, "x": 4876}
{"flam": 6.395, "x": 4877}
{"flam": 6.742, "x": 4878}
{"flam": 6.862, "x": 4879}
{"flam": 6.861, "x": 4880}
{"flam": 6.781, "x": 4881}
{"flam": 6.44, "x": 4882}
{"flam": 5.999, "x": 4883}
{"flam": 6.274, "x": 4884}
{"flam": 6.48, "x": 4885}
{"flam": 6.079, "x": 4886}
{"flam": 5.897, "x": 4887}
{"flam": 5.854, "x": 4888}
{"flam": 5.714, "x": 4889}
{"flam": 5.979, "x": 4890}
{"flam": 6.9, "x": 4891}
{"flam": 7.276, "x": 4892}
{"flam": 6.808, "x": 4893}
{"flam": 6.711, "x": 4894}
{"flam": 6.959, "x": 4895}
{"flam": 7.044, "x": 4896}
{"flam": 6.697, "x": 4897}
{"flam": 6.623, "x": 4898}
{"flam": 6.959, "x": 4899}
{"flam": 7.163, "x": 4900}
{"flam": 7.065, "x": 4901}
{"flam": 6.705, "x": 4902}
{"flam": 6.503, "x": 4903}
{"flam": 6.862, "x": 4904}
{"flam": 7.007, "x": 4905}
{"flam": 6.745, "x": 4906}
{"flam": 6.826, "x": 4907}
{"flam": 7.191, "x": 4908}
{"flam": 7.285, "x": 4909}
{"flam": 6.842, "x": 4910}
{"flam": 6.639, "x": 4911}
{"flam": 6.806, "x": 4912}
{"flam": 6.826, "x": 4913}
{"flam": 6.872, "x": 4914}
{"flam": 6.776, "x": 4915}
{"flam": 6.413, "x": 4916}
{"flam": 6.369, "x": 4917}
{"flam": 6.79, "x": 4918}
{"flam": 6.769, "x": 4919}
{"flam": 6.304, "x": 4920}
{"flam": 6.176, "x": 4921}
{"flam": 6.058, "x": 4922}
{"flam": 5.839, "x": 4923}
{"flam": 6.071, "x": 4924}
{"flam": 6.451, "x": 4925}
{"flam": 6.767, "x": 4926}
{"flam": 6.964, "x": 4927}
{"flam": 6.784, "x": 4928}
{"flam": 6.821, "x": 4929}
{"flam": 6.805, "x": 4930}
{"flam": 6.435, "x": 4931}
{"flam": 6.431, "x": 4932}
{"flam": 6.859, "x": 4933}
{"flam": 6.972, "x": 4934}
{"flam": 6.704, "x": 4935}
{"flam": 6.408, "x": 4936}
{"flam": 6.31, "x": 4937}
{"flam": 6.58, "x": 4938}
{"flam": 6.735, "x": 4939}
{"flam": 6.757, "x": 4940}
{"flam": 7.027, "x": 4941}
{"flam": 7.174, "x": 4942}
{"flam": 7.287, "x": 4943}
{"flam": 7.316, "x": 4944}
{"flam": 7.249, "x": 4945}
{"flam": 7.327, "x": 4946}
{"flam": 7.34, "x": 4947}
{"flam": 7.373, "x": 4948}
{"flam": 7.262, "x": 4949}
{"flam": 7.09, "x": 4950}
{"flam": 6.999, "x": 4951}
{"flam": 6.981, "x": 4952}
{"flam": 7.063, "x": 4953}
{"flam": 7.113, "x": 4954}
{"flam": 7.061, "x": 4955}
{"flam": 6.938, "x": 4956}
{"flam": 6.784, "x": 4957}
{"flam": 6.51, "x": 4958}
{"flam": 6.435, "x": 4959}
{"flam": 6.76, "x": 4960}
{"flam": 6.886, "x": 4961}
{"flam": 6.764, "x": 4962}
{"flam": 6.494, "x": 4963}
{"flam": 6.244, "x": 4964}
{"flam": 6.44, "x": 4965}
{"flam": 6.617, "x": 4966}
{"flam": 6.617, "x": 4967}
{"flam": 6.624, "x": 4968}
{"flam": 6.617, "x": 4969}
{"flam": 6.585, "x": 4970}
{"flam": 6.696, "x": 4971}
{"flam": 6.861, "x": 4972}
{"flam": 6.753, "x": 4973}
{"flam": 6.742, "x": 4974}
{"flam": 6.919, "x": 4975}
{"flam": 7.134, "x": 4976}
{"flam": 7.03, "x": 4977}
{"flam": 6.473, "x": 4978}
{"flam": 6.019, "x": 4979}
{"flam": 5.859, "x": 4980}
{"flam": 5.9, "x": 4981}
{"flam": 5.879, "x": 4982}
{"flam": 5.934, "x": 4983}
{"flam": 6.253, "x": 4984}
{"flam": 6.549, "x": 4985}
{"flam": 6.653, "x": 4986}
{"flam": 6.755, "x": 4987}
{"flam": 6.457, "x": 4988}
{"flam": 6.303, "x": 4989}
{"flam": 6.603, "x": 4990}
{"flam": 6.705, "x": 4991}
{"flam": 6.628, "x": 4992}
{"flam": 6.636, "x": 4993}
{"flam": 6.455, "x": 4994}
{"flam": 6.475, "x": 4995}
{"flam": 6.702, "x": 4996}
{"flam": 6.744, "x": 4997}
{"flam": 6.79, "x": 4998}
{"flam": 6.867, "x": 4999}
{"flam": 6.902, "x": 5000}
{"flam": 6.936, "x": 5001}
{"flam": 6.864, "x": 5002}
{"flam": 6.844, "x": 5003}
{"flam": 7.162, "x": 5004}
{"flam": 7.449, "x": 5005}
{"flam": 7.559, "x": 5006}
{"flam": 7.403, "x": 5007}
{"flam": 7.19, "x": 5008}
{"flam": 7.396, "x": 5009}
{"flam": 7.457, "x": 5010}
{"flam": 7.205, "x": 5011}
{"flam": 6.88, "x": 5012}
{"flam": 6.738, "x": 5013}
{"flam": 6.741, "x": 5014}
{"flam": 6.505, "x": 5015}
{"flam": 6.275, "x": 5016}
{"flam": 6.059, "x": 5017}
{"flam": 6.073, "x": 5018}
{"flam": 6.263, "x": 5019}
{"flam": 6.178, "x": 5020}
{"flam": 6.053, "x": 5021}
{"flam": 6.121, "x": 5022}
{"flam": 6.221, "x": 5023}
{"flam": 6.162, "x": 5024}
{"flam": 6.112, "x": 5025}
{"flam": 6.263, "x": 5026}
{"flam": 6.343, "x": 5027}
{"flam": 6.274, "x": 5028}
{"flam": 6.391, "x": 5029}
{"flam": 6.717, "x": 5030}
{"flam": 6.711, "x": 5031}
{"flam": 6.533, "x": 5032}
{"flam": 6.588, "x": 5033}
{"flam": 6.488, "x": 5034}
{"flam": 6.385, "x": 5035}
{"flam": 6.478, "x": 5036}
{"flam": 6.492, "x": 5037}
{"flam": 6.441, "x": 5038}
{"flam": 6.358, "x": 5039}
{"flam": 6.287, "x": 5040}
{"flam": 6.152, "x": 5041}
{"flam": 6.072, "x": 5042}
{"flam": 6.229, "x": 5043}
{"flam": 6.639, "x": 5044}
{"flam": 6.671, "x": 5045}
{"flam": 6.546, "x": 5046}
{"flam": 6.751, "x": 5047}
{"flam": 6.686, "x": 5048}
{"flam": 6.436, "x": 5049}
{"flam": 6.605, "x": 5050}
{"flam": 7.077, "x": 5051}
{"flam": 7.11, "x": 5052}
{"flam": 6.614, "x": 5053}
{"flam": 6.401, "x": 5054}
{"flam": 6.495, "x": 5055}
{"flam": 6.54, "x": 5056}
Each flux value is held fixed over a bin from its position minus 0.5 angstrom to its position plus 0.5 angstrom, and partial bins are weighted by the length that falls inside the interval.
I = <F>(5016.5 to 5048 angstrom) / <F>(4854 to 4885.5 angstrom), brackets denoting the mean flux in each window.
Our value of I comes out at 1.0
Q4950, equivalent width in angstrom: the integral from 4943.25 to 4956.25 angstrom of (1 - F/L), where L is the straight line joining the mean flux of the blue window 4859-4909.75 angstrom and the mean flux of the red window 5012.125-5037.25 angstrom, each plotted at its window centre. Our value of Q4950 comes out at -1.5 angstrom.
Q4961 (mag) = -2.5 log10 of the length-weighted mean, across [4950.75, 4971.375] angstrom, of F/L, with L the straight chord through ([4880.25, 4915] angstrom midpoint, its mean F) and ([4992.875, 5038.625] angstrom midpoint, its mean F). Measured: -0.01 mag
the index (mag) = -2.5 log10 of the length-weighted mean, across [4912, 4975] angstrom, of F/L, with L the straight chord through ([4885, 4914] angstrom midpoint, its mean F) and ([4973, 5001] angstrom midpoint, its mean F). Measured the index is -0.02 mag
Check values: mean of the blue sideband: 6.71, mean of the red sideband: 6.54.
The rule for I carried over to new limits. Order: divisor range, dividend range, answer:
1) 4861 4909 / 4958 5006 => 1.02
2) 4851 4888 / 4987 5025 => 1.06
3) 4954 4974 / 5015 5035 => 0.95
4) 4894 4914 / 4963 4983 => 0.95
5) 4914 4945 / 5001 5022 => 1.02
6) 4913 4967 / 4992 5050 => 0.98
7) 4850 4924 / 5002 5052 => 1.02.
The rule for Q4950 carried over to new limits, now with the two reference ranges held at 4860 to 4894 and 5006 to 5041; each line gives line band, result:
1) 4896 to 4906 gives -0.8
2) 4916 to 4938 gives -0.5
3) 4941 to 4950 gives -1.2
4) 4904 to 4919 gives -1.1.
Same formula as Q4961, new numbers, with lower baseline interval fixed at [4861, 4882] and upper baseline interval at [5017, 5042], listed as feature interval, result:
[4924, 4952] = -0.10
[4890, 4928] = -0.07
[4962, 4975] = -0.05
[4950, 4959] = -0.10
